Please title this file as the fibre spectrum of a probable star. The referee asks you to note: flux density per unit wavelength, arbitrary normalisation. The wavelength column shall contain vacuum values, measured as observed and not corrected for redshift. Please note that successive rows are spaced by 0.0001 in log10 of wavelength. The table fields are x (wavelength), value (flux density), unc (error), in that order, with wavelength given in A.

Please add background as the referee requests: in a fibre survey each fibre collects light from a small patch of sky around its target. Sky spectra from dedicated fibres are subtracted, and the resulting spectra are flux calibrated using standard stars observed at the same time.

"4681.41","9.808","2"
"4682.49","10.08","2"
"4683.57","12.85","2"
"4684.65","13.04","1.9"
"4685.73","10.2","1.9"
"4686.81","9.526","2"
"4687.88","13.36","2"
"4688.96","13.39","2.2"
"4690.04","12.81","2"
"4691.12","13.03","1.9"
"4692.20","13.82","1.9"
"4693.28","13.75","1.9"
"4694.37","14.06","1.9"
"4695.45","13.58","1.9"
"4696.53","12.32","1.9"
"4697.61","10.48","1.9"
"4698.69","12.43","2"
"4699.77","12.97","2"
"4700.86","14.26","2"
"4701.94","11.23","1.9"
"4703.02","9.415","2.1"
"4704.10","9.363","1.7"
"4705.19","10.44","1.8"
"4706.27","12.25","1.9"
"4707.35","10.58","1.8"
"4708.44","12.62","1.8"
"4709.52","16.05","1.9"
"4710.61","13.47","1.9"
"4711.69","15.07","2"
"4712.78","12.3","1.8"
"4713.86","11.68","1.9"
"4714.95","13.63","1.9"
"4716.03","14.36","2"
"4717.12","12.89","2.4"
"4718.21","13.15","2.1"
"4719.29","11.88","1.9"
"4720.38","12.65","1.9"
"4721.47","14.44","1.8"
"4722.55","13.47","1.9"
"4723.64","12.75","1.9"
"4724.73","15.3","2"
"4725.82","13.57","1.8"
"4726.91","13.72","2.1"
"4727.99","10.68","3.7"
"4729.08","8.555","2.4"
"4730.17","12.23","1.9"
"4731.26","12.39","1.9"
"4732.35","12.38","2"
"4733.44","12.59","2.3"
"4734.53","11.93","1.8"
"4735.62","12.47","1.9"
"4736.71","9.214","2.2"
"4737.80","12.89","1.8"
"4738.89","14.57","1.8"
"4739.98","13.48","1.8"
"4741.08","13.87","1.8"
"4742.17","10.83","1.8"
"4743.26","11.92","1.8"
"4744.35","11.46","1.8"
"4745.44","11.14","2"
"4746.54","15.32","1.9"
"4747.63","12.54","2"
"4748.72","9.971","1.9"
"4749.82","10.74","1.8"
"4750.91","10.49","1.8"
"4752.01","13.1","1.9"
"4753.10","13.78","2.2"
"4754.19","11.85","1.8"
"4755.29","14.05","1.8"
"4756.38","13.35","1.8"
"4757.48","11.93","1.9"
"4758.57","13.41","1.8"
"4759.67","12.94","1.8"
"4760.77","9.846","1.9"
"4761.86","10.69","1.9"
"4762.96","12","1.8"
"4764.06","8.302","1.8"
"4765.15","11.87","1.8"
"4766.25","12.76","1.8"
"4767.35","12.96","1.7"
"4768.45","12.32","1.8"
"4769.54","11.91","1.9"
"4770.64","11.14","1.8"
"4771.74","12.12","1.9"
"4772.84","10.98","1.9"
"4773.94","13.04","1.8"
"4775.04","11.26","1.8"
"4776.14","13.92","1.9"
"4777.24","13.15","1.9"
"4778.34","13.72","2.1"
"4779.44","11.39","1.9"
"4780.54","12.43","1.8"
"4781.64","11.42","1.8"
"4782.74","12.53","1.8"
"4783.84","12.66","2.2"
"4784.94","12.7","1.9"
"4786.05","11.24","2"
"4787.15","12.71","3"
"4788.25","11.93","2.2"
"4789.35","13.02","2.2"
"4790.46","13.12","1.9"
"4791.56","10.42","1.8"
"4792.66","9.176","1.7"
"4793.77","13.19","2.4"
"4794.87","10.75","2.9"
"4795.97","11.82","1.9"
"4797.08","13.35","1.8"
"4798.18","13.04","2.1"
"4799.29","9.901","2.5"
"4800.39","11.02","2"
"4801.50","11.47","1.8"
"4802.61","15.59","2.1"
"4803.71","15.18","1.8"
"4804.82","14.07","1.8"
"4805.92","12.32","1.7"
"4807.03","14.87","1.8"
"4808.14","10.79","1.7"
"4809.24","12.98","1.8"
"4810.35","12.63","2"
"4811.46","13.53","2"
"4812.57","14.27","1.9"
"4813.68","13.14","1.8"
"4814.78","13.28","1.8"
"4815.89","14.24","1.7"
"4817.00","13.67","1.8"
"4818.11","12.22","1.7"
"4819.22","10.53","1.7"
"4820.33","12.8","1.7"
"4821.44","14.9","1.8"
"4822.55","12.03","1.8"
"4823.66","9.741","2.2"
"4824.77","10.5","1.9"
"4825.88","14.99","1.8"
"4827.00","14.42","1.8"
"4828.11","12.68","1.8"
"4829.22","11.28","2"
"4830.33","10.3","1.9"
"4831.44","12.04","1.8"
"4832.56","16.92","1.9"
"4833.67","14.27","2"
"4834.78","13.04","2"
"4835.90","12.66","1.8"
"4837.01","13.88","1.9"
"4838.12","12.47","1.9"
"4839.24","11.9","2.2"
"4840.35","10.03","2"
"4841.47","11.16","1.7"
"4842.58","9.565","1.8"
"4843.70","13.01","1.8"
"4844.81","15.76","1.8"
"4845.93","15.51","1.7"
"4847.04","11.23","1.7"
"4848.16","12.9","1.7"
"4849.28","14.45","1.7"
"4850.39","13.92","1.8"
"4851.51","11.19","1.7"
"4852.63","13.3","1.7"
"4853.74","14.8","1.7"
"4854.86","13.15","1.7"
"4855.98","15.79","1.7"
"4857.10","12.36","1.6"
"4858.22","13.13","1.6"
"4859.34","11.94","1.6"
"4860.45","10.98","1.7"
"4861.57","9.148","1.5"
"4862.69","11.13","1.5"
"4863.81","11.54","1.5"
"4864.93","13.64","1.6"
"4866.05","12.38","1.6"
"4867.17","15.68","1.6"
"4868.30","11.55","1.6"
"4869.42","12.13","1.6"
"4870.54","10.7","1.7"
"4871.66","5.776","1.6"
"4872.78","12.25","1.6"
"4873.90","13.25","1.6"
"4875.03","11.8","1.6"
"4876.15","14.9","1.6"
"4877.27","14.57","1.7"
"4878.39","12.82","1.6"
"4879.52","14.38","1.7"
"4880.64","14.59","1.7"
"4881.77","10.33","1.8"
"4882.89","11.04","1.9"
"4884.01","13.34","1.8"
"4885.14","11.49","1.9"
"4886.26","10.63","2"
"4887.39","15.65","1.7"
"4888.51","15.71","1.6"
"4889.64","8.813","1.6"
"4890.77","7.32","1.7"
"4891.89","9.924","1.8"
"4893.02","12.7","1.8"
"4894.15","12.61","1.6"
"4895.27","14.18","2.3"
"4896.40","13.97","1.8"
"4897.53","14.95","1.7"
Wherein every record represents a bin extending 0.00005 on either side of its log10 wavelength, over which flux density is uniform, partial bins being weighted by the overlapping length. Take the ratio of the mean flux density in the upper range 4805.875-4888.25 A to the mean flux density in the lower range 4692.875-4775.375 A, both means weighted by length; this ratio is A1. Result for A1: 1.03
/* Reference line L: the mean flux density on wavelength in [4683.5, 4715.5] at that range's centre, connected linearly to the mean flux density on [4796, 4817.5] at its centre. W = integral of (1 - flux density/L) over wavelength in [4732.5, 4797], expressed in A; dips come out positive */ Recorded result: 3.6 A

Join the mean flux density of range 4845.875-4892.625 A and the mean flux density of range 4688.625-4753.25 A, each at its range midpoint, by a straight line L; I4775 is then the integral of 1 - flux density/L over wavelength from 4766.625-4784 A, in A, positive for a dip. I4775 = 0.2 A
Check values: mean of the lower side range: 12.5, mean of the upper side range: 12.4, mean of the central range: 12.3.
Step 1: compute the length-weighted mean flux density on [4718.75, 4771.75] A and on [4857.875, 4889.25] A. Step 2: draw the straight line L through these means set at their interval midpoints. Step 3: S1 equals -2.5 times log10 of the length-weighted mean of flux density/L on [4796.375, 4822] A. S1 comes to -0.06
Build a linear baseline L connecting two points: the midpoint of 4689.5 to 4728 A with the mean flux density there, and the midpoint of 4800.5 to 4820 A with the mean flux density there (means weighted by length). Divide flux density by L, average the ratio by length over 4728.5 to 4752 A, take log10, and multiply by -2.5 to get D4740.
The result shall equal 0.08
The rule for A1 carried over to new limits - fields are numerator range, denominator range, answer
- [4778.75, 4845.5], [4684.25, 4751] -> 1.01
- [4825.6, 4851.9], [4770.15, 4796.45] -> 1.07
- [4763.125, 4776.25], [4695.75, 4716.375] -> 0.96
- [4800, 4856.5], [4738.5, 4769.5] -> 1.07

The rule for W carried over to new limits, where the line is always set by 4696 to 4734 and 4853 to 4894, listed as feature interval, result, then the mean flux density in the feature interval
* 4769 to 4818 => -0.5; 12.5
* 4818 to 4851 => -1.0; 12.7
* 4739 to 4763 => 0.4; 12.3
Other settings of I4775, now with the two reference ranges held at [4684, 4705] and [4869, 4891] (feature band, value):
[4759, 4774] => 0.74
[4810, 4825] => -0.67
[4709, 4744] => -1.70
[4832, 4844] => -0.45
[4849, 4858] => -1.05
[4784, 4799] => 0.21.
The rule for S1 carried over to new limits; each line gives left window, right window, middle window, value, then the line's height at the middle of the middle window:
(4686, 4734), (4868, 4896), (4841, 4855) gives -0.08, 12.2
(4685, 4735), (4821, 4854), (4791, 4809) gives 0.03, 12.7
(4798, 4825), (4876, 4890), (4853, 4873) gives 0.07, 12.9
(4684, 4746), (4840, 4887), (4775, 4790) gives 0.00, 12.5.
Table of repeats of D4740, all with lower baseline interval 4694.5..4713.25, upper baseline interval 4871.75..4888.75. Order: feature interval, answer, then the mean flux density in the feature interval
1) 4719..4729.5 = -0.03 mag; 12.8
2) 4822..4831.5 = 0.06 mag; 12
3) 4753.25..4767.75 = 0.04 mag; 12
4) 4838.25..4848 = 0.04 mag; 12.3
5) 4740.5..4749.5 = 0.03 mag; 12.1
